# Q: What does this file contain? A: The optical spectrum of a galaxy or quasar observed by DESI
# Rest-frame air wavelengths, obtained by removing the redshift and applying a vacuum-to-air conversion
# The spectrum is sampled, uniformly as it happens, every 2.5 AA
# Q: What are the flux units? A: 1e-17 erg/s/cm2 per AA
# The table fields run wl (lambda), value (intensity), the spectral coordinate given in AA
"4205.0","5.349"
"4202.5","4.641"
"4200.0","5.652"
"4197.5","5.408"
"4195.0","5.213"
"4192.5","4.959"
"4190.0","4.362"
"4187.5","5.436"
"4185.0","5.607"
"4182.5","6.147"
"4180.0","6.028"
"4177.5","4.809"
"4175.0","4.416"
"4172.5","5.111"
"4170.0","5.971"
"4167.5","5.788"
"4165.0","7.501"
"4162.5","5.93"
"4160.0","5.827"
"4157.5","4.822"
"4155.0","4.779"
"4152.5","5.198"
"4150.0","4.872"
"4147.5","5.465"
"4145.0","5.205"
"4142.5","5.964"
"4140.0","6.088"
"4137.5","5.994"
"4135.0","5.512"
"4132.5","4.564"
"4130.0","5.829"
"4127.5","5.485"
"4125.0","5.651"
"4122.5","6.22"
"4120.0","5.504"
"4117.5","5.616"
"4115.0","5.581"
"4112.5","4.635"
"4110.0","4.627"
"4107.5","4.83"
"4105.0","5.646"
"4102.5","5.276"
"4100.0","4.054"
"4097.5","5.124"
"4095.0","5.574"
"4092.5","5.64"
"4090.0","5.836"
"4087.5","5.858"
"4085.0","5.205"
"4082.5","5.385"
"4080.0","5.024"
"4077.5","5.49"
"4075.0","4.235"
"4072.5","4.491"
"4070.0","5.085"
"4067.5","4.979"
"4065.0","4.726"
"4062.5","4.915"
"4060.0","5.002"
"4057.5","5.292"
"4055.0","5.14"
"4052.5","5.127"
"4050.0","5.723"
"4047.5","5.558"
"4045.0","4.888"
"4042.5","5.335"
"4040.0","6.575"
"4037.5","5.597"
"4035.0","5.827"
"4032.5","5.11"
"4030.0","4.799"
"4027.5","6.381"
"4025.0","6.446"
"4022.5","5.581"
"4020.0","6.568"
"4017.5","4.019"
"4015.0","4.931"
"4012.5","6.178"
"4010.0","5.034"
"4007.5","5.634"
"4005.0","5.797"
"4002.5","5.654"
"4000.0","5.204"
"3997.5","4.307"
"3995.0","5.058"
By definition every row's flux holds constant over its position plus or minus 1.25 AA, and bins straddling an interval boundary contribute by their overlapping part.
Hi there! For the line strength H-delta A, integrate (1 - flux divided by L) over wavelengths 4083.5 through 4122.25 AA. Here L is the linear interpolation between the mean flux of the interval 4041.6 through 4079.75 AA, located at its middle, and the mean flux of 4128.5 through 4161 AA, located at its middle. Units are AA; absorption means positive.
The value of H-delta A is -0.5 AA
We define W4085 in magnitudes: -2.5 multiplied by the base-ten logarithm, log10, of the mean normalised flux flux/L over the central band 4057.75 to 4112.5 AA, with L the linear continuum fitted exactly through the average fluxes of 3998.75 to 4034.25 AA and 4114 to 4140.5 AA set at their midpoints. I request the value 0.10 mag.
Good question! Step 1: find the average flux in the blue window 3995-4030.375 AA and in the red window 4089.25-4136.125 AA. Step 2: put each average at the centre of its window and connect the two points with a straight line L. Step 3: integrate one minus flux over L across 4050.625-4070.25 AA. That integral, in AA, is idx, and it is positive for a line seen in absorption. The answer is 1.3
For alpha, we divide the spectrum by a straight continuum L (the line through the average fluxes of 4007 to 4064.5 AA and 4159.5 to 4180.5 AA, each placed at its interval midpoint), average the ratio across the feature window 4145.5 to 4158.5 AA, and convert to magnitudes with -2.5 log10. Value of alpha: 0.13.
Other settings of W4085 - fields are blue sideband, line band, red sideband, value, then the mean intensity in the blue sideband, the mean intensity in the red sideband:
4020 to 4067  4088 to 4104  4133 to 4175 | 0.047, 5.47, 5.57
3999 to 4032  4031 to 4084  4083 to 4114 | 0.033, 5.55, 5.2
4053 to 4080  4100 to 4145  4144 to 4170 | -0.019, 4.94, 5.56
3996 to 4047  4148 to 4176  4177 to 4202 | -0.021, 5.49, 5.36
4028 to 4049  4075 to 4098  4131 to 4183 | 0.020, 5.5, 5.52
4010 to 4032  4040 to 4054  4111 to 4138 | 0.022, 5.56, 5.49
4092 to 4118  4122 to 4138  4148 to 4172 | -0.044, 5.12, 5.61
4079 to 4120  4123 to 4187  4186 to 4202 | -0.072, 5.25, 5.15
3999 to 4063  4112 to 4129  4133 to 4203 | -0.021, 5.48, 5.45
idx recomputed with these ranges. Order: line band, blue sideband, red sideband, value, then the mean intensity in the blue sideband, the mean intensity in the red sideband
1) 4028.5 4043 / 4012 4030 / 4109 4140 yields 0.1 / 5.65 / 5.47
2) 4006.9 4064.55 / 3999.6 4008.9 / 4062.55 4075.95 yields -3.1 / 5.6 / 4.73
